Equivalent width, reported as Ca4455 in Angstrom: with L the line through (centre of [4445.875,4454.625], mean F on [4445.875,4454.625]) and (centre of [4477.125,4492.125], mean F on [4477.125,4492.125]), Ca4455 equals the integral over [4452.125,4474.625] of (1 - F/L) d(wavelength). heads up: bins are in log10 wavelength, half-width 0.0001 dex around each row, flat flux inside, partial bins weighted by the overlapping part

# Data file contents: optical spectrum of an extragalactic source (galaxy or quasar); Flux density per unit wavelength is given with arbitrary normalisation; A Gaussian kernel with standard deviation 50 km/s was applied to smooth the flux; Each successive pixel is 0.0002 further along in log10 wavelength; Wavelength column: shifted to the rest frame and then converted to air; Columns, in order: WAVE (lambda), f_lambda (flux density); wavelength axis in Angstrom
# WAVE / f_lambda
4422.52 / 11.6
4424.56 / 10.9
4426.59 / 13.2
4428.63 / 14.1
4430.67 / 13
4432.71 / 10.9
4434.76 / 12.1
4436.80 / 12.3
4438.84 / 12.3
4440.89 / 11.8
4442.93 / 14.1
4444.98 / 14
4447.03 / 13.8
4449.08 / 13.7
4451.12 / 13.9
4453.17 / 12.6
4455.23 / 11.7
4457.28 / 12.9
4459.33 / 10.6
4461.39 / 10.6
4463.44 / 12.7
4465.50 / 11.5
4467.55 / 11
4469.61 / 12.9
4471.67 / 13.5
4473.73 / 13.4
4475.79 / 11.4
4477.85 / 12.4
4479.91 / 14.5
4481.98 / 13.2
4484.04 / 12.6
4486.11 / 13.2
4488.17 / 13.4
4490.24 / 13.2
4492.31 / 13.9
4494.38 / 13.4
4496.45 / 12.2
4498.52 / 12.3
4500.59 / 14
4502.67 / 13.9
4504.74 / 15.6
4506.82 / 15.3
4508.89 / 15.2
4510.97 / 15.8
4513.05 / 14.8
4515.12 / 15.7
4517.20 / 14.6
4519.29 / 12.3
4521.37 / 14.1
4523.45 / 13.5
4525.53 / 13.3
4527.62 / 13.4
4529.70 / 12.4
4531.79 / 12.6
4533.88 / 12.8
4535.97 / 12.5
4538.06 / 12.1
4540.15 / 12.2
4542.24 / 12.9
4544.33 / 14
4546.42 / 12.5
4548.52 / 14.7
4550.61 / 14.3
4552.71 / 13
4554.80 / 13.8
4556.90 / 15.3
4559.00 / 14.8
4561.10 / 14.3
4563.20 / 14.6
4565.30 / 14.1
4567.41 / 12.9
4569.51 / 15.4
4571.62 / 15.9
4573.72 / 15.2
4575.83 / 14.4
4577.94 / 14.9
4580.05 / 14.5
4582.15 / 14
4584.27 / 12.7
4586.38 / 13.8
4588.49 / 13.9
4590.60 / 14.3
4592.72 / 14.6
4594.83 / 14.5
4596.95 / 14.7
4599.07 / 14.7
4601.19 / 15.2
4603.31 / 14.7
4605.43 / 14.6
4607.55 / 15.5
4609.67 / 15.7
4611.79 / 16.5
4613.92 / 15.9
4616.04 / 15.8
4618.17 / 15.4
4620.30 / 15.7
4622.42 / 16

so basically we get 2.1 Angstrom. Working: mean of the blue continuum 13.4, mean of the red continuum 13.3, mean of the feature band 12.1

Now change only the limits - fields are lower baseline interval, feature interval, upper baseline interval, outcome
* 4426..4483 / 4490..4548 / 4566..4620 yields 0.1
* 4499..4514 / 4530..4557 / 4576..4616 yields 2.9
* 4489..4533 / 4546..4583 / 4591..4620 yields 0.6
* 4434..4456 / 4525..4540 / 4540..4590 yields 1.2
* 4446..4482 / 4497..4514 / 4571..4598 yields -1.7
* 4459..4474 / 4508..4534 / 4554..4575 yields -0.9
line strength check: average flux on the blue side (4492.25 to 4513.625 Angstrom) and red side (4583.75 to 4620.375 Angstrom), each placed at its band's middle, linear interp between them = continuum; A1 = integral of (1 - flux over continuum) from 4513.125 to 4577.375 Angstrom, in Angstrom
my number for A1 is 3.1 Angstrom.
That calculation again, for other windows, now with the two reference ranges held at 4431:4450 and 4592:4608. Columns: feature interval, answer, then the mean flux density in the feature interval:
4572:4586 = 0.2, 14.3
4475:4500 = 0.7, 13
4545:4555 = 0.4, 13.7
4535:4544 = 0.9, 12.6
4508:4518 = -1.1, 15.2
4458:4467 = 1.2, 11.4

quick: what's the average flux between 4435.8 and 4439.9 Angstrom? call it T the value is 12.3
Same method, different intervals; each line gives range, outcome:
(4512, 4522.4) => 14.3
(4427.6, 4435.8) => 12.5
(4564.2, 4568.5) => 13.5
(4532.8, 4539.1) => 12.5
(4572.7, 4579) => 14.8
